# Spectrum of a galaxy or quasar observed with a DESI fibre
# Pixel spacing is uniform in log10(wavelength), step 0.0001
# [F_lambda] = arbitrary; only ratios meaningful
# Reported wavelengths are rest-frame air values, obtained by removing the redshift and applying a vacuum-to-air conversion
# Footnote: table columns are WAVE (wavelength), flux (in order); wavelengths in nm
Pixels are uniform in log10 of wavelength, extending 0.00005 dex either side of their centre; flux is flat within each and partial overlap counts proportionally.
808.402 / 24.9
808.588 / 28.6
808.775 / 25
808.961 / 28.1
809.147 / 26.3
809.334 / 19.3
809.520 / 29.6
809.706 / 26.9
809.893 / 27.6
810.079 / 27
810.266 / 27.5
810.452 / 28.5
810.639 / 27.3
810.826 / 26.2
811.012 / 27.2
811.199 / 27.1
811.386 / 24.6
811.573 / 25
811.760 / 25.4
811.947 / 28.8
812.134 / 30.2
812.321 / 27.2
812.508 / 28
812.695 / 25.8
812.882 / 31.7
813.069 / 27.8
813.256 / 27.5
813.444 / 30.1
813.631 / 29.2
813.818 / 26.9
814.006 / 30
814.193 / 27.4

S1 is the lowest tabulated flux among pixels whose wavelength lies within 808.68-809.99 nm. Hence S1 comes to 19.3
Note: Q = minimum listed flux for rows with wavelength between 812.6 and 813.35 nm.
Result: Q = 25.8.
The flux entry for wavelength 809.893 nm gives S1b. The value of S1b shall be 27.6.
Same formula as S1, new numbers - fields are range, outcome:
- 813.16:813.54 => 27.5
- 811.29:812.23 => 24.6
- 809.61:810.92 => 26.2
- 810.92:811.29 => 27.1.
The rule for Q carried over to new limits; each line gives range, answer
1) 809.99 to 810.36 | 27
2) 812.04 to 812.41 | 27.2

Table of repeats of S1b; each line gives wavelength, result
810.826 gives 26.2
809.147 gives 26.3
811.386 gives 24.6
